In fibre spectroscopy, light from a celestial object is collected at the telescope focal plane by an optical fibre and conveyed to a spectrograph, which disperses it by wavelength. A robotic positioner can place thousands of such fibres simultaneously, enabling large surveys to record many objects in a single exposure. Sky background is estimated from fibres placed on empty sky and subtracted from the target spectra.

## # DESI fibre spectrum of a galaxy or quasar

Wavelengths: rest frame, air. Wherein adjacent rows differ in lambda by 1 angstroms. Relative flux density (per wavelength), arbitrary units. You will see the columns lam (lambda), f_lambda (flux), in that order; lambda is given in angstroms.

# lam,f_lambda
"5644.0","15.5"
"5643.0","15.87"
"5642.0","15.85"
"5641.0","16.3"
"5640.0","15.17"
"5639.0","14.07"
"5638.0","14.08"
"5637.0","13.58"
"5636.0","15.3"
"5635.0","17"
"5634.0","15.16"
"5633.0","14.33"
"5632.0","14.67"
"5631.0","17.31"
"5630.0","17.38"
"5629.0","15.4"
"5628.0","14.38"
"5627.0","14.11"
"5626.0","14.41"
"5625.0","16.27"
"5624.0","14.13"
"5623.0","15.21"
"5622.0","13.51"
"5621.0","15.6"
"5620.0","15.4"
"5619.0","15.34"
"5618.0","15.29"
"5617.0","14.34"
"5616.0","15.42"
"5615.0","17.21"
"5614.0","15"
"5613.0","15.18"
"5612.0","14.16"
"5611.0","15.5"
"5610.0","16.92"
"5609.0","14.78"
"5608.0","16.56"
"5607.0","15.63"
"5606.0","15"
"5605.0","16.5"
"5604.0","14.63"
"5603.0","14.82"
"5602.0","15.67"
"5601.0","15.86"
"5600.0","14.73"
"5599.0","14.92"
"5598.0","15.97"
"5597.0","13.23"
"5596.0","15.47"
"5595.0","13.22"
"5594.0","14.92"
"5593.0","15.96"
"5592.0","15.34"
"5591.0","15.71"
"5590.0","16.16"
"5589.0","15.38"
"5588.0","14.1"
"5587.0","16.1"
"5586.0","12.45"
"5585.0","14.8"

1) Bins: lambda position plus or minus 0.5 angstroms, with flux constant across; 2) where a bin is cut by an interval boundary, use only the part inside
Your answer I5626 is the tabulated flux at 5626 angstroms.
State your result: 14.41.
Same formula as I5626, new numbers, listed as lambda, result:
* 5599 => 14.92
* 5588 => 14.1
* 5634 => 15.16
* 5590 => 16.16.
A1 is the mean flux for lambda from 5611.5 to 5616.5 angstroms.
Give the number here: 15.4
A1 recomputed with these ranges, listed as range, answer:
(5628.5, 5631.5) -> 16.7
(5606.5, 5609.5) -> 15.7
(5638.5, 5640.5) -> 14.6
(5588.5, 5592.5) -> 15.6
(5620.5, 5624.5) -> 14.6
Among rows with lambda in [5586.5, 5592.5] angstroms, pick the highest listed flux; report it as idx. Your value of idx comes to 16.16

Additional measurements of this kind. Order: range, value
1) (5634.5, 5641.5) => 17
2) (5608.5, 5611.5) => 16.92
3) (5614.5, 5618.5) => 17.21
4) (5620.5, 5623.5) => 15.6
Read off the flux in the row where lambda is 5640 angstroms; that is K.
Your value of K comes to 15.17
